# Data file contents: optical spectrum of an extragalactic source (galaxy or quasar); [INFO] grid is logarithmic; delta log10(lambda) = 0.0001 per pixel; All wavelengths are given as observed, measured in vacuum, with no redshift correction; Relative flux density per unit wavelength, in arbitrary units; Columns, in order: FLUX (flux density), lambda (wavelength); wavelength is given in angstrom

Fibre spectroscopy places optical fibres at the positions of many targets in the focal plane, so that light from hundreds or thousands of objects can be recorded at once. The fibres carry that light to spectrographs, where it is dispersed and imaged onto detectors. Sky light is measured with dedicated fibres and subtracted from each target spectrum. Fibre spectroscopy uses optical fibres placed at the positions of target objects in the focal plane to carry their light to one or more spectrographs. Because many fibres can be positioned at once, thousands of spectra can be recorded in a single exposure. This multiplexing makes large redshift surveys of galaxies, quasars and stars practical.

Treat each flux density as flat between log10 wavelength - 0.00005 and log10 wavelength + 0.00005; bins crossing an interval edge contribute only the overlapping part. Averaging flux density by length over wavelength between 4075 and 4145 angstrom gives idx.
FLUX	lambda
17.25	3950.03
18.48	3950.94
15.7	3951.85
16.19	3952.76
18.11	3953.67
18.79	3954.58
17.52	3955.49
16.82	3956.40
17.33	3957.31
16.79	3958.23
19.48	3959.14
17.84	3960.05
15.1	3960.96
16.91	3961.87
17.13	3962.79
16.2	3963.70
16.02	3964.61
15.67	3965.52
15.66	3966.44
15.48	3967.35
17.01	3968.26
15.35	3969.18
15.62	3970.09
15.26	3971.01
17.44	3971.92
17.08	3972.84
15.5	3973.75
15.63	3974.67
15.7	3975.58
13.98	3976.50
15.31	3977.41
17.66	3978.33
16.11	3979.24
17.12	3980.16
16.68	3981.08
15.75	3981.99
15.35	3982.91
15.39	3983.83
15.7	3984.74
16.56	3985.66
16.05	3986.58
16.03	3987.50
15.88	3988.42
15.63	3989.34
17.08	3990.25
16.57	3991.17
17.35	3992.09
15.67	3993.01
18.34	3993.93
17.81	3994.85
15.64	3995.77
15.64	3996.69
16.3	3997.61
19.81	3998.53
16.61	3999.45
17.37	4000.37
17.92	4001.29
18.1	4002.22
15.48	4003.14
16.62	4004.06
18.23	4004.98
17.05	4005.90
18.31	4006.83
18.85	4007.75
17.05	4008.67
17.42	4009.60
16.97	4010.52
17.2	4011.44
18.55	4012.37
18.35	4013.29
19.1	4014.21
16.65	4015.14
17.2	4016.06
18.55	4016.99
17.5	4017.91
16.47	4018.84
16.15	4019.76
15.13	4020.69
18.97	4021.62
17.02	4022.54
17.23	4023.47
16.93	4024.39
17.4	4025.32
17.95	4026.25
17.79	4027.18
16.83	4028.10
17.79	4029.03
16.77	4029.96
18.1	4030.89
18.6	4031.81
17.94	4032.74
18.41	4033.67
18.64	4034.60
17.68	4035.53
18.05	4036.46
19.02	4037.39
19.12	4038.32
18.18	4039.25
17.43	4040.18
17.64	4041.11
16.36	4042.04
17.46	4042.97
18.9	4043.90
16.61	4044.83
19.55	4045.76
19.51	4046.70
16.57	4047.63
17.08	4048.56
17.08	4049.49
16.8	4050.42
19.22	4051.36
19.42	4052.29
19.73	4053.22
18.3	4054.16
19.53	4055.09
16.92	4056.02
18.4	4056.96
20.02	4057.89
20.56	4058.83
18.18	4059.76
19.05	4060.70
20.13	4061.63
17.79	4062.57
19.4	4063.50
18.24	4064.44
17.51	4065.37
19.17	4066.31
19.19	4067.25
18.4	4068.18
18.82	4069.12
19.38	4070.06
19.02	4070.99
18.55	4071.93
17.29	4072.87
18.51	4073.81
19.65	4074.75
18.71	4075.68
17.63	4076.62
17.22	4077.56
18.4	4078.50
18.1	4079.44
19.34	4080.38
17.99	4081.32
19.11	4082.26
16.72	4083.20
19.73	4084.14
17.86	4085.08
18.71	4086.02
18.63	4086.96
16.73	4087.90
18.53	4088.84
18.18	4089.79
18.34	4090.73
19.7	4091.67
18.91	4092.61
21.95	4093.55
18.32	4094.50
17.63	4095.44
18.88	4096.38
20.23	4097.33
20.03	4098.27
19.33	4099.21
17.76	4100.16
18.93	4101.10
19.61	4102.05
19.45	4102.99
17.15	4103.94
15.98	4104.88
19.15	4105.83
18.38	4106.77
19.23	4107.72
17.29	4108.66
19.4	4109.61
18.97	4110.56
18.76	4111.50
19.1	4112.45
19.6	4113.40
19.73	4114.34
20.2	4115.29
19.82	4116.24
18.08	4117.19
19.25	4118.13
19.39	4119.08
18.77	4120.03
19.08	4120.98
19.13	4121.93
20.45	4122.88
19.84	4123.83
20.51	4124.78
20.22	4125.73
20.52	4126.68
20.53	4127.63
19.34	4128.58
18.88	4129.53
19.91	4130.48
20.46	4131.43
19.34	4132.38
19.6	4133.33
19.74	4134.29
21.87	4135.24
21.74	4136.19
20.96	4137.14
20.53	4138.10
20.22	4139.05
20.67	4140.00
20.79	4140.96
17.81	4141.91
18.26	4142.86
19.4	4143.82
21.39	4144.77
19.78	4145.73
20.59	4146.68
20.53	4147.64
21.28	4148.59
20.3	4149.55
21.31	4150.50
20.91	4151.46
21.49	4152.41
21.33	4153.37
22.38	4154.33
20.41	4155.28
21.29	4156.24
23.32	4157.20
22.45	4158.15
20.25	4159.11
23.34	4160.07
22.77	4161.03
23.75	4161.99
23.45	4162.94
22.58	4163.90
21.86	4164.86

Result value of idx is 19.2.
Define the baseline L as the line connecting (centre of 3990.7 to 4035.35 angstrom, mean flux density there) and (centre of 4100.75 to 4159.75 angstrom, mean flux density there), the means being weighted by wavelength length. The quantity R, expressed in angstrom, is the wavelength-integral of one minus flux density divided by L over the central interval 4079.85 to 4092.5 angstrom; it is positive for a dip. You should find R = 0.37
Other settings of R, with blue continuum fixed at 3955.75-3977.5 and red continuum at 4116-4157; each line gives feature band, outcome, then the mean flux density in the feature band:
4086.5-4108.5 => 0.7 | 18.7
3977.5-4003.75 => 0.4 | 16.6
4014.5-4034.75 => 0.2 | 17.4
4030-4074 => -0.3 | 18.4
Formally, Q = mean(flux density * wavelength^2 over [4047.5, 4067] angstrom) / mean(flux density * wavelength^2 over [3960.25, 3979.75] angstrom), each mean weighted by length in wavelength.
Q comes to 1.21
